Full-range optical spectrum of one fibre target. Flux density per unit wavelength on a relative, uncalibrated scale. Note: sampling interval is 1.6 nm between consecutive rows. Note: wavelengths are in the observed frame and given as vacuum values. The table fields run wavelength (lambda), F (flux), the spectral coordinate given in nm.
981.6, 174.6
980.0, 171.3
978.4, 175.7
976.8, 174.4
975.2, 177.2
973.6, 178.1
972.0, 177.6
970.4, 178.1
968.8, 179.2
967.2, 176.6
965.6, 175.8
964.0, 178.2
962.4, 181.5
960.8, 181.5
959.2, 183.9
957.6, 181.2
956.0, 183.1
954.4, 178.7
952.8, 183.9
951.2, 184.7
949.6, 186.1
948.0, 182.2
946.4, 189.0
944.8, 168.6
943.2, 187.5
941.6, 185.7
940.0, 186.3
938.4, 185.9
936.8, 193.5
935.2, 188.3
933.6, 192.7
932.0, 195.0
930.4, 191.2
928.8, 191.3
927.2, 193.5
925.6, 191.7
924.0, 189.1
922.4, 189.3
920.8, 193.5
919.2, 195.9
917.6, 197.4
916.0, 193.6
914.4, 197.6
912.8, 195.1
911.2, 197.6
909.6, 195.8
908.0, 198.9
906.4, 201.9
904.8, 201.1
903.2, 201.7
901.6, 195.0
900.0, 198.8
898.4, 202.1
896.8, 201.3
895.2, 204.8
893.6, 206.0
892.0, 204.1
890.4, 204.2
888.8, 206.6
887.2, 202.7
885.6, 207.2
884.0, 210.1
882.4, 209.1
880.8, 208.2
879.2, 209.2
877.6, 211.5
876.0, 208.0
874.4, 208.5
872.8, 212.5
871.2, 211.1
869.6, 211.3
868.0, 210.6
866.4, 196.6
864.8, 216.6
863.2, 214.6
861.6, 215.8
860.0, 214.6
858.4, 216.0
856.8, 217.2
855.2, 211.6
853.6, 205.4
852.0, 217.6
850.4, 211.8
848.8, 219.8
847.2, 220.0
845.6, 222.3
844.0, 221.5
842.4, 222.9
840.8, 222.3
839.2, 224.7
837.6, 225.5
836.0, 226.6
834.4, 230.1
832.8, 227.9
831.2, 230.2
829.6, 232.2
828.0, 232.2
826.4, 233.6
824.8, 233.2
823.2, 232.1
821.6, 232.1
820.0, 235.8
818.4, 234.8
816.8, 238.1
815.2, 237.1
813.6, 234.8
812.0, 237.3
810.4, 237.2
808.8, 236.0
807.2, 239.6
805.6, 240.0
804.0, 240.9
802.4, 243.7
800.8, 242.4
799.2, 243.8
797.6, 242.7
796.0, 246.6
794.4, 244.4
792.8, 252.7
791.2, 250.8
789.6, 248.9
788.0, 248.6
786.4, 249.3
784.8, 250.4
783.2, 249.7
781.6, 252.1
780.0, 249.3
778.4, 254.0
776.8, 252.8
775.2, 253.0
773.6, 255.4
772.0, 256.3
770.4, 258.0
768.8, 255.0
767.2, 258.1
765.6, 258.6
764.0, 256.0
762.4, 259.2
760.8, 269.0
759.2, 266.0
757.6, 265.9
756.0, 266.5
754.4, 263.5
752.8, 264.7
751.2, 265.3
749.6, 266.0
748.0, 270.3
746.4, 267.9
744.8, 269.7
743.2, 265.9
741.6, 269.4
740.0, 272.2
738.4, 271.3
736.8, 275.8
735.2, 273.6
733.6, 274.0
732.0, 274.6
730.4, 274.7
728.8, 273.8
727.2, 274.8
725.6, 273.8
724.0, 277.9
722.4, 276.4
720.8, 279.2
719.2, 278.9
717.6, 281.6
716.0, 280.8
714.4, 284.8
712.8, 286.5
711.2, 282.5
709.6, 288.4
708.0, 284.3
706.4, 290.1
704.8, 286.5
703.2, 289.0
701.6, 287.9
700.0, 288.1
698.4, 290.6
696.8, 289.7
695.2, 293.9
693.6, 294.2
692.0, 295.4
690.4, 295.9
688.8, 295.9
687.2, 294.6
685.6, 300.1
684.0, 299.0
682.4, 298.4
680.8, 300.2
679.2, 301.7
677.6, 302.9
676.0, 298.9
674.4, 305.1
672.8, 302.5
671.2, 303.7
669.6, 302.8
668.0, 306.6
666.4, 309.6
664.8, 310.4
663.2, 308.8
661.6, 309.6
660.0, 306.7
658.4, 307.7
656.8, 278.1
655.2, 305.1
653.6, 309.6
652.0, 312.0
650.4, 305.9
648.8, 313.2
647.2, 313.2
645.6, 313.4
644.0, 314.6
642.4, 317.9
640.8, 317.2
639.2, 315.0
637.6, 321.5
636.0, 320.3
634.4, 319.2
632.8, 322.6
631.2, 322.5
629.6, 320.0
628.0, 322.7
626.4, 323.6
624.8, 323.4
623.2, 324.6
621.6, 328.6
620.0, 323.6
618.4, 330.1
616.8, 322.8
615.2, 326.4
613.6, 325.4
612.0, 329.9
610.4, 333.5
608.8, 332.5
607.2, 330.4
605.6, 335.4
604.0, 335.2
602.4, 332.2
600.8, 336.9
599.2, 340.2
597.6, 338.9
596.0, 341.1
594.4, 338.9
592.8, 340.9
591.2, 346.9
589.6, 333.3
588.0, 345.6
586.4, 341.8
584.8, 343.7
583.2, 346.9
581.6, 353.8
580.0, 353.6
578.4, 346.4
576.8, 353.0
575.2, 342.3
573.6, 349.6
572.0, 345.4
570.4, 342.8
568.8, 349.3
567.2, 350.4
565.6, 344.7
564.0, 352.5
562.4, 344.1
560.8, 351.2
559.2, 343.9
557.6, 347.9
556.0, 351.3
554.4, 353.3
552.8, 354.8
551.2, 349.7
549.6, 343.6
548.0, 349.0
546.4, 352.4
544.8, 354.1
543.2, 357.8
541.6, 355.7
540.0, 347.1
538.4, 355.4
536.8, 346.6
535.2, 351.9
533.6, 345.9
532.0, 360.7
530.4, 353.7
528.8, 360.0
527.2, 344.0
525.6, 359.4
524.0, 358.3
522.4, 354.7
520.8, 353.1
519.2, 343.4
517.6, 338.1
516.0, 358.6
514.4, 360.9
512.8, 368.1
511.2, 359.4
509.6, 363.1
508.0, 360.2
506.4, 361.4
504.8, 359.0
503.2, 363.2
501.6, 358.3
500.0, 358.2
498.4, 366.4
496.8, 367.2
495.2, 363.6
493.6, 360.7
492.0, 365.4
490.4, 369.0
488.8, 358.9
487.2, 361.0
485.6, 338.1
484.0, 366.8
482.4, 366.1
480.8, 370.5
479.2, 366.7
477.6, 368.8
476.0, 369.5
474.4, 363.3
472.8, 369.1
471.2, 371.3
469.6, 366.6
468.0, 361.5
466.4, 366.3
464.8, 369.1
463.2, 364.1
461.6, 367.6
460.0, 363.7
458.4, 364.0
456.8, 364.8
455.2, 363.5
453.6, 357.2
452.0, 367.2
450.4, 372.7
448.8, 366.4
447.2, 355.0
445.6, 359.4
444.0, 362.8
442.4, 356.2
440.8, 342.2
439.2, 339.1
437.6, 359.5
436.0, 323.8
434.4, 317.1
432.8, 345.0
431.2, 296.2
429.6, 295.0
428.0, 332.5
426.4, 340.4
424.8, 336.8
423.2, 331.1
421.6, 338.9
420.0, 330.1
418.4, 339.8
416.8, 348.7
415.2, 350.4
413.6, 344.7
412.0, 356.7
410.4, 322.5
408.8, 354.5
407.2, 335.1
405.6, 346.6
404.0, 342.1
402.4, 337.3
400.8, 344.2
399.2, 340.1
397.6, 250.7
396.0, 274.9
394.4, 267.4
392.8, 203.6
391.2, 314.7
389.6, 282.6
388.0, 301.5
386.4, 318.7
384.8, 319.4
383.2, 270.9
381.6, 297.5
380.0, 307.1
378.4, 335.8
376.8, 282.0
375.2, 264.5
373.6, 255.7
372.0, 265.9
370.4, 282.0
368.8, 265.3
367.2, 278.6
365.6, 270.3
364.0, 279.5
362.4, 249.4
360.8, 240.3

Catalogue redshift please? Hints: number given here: 0.000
